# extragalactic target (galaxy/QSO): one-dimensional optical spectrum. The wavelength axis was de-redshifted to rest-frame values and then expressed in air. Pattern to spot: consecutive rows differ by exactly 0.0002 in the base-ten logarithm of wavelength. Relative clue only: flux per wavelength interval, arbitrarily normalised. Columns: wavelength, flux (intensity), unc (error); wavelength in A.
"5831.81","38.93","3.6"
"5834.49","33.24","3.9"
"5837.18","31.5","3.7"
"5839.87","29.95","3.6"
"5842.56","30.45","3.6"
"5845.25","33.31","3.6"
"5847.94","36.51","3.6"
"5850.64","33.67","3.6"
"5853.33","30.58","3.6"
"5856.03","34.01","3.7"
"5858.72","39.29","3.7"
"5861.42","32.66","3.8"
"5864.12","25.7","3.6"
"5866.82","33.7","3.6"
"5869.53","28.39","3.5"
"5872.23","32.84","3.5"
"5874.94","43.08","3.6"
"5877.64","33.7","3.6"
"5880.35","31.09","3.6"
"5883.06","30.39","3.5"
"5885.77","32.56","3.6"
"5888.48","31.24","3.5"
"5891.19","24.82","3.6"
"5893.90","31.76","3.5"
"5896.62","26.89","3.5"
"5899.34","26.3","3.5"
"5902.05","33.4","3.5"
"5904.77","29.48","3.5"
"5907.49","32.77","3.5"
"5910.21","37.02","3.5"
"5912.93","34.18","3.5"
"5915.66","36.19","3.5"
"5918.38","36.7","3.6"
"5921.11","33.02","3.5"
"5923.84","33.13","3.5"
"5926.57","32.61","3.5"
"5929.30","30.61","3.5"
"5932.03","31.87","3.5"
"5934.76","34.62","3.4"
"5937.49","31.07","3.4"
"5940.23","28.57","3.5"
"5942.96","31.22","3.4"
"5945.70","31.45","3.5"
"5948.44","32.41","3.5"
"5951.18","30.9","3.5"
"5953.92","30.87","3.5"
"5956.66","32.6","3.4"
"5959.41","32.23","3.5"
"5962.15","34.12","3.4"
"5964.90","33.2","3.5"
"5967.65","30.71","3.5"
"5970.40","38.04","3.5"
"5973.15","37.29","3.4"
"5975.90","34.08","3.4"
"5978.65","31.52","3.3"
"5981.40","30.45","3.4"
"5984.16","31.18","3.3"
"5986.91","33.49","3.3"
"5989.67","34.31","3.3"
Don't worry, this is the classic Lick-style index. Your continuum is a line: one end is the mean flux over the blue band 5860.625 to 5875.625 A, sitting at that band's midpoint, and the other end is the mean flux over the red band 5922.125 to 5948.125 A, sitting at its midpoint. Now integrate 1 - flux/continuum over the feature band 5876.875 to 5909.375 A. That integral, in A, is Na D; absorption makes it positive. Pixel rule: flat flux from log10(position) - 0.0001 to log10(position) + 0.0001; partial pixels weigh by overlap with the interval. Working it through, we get 1.7 A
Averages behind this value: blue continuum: 32.3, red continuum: 31.7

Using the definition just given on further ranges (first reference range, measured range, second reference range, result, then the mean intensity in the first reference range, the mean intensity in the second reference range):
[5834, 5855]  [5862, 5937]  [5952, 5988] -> 1.20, 32.4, 33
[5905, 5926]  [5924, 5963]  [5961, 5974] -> 3.00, 34.3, 34.6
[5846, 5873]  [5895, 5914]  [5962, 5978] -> 1.17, 32.7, 34.5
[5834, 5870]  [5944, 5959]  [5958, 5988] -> 0.66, 32.4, 33.3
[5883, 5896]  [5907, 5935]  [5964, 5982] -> -2.24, 29.9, 33.8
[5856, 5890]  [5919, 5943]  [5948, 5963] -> 0.23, 32.9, 32.1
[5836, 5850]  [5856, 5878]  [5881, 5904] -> -1.84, 32.4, 29.7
